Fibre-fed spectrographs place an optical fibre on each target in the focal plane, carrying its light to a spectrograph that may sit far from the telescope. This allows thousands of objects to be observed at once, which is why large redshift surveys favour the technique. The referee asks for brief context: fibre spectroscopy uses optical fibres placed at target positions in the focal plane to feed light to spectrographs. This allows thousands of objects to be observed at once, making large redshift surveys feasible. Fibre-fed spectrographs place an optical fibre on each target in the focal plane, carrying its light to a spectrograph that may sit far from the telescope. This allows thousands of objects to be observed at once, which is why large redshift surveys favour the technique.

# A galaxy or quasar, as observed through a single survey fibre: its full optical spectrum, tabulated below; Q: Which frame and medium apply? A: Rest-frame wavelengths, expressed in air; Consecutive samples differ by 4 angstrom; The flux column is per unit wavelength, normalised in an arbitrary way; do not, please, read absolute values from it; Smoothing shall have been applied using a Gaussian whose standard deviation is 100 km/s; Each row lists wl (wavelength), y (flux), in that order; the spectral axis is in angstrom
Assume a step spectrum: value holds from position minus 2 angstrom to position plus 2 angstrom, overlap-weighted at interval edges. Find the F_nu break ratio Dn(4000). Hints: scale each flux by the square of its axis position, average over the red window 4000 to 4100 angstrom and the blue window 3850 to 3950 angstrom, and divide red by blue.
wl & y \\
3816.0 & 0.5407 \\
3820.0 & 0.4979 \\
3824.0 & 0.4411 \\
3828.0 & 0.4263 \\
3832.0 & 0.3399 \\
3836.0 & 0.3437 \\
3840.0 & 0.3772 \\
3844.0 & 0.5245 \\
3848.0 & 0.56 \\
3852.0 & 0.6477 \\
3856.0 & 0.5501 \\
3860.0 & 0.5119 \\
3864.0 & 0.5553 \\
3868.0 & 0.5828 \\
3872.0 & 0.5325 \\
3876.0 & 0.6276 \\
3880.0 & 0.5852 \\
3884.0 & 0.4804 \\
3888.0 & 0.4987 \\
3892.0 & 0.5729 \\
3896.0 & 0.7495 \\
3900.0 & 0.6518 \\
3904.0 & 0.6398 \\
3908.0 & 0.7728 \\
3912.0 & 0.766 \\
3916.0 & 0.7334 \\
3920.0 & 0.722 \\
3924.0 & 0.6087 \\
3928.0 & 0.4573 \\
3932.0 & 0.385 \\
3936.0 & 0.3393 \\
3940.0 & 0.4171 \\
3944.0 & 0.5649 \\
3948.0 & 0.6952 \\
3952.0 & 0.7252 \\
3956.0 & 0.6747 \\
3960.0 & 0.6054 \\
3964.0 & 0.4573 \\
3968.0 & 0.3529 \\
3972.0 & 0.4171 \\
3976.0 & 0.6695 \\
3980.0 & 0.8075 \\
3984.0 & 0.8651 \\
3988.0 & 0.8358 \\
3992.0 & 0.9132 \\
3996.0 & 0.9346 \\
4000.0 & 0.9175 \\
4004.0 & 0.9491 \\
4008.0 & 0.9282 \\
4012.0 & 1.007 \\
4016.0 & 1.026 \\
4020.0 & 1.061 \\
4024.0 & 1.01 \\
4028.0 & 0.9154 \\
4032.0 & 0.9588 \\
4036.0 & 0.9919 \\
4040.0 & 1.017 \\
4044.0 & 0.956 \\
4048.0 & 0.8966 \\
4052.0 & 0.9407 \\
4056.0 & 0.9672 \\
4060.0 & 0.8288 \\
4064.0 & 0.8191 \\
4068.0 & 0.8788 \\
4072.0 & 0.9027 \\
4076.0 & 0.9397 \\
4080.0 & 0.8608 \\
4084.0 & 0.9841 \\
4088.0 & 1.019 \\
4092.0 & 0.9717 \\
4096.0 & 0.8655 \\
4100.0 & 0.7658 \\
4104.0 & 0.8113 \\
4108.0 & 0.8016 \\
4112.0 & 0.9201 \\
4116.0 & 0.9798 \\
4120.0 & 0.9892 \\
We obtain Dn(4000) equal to 1.73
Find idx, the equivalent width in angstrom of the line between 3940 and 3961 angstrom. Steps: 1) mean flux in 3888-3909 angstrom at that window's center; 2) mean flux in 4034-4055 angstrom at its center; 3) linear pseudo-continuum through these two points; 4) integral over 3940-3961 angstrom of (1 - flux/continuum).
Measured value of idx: 3.6 angstrom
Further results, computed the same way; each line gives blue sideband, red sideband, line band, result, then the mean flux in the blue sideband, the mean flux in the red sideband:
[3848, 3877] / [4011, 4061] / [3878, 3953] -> 9.9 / 0.57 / 0.969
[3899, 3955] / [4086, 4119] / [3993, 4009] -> -4.5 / 0.606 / 0.895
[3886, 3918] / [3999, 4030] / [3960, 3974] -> 6.8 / 0.673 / 0.979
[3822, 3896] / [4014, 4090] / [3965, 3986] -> 4.4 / 0.515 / 0.946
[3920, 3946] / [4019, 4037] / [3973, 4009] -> -2.9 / 0.482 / 0.983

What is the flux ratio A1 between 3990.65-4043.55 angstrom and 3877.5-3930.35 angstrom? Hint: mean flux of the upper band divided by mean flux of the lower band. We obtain 1.54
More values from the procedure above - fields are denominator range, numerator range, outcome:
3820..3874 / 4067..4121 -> 1.84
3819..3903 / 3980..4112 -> 1.74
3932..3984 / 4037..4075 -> 1.62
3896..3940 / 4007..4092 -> 1.57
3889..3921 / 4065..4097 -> 1.33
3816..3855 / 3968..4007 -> 1.69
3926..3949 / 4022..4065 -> 2.01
